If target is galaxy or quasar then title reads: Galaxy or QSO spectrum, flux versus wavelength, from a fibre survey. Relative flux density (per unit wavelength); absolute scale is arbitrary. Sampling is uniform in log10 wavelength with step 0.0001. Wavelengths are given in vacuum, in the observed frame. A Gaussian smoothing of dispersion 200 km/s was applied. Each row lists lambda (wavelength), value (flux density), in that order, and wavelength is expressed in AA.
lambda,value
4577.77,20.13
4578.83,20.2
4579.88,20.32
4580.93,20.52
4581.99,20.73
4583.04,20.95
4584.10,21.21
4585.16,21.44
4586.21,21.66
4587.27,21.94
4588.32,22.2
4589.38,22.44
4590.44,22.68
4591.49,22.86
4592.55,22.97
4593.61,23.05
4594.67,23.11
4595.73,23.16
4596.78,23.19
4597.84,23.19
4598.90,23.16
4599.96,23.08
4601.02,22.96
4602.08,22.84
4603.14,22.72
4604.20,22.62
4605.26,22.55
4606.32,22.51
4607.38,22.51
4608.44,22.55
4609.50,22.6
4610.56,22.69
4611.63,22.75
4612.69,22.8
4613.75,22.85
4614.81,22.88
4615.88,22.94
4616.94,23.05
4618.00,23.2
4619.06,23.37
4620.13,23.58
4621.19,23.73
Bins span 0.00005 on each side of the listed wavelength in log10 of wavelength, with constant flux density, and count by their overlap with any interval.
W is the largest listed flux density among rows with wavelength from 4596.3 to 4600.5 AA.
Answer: 23.19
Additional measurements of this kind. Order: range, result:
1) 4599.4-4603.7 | 23.08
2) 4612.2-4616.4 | 22.94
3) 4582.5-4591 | 22.68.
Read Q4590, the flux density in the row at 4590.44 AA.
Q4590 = 22.68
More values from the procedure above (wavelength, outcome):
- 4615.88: 22.94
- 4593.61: 23.05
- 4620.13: 23.58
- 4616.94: 23.05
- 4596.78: 23.19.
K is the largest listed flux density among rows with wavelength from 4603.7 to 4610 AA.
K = 22.62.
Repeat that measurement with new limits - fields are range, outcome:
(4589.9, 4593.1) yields 22.97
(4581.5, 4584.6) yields 21.21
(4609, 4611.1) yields 22.69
